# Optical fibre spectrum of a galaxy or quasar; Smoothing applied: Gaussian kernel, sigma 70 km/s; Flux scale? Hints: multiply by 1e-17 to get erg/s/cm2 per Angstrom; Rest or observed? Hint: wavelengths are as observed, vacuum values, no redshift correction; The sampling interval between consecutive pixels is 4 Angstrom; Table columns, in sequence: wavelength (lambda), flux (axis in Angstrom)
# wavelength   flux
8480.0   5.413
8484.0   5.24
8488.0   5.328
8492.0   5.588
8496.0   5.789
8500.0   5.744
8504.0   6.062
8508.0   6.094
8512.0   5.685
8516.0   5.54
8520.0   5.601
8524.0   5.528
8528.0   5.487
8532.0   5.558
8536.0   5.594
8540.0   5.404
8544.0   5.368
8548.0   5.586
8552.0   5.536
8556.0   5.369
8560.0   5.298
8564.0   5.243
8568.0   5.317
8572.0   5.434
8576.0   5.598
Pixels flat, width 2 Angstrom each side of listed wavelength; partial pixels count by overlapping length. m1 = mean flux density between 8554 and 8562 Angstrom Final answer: 5.33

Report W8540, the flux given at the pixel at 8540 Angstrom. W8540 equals 5.404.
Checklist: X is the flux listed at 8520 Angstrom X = 5.601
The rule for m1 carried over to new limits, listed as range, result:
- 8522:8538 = 5.54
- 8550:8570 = 5.35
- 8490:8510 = 5.86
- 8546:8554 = 5.56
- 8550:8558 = 5.45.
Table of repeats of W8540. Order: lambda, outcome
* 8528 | 5.487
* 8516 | 5.54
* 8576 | 5.598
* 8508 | 6.094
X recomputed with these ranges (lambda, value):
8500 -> 5.744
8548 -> 5.586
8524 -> 5.528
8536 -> 5.594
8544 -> 5.368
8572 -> 5.434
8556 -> 5.369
